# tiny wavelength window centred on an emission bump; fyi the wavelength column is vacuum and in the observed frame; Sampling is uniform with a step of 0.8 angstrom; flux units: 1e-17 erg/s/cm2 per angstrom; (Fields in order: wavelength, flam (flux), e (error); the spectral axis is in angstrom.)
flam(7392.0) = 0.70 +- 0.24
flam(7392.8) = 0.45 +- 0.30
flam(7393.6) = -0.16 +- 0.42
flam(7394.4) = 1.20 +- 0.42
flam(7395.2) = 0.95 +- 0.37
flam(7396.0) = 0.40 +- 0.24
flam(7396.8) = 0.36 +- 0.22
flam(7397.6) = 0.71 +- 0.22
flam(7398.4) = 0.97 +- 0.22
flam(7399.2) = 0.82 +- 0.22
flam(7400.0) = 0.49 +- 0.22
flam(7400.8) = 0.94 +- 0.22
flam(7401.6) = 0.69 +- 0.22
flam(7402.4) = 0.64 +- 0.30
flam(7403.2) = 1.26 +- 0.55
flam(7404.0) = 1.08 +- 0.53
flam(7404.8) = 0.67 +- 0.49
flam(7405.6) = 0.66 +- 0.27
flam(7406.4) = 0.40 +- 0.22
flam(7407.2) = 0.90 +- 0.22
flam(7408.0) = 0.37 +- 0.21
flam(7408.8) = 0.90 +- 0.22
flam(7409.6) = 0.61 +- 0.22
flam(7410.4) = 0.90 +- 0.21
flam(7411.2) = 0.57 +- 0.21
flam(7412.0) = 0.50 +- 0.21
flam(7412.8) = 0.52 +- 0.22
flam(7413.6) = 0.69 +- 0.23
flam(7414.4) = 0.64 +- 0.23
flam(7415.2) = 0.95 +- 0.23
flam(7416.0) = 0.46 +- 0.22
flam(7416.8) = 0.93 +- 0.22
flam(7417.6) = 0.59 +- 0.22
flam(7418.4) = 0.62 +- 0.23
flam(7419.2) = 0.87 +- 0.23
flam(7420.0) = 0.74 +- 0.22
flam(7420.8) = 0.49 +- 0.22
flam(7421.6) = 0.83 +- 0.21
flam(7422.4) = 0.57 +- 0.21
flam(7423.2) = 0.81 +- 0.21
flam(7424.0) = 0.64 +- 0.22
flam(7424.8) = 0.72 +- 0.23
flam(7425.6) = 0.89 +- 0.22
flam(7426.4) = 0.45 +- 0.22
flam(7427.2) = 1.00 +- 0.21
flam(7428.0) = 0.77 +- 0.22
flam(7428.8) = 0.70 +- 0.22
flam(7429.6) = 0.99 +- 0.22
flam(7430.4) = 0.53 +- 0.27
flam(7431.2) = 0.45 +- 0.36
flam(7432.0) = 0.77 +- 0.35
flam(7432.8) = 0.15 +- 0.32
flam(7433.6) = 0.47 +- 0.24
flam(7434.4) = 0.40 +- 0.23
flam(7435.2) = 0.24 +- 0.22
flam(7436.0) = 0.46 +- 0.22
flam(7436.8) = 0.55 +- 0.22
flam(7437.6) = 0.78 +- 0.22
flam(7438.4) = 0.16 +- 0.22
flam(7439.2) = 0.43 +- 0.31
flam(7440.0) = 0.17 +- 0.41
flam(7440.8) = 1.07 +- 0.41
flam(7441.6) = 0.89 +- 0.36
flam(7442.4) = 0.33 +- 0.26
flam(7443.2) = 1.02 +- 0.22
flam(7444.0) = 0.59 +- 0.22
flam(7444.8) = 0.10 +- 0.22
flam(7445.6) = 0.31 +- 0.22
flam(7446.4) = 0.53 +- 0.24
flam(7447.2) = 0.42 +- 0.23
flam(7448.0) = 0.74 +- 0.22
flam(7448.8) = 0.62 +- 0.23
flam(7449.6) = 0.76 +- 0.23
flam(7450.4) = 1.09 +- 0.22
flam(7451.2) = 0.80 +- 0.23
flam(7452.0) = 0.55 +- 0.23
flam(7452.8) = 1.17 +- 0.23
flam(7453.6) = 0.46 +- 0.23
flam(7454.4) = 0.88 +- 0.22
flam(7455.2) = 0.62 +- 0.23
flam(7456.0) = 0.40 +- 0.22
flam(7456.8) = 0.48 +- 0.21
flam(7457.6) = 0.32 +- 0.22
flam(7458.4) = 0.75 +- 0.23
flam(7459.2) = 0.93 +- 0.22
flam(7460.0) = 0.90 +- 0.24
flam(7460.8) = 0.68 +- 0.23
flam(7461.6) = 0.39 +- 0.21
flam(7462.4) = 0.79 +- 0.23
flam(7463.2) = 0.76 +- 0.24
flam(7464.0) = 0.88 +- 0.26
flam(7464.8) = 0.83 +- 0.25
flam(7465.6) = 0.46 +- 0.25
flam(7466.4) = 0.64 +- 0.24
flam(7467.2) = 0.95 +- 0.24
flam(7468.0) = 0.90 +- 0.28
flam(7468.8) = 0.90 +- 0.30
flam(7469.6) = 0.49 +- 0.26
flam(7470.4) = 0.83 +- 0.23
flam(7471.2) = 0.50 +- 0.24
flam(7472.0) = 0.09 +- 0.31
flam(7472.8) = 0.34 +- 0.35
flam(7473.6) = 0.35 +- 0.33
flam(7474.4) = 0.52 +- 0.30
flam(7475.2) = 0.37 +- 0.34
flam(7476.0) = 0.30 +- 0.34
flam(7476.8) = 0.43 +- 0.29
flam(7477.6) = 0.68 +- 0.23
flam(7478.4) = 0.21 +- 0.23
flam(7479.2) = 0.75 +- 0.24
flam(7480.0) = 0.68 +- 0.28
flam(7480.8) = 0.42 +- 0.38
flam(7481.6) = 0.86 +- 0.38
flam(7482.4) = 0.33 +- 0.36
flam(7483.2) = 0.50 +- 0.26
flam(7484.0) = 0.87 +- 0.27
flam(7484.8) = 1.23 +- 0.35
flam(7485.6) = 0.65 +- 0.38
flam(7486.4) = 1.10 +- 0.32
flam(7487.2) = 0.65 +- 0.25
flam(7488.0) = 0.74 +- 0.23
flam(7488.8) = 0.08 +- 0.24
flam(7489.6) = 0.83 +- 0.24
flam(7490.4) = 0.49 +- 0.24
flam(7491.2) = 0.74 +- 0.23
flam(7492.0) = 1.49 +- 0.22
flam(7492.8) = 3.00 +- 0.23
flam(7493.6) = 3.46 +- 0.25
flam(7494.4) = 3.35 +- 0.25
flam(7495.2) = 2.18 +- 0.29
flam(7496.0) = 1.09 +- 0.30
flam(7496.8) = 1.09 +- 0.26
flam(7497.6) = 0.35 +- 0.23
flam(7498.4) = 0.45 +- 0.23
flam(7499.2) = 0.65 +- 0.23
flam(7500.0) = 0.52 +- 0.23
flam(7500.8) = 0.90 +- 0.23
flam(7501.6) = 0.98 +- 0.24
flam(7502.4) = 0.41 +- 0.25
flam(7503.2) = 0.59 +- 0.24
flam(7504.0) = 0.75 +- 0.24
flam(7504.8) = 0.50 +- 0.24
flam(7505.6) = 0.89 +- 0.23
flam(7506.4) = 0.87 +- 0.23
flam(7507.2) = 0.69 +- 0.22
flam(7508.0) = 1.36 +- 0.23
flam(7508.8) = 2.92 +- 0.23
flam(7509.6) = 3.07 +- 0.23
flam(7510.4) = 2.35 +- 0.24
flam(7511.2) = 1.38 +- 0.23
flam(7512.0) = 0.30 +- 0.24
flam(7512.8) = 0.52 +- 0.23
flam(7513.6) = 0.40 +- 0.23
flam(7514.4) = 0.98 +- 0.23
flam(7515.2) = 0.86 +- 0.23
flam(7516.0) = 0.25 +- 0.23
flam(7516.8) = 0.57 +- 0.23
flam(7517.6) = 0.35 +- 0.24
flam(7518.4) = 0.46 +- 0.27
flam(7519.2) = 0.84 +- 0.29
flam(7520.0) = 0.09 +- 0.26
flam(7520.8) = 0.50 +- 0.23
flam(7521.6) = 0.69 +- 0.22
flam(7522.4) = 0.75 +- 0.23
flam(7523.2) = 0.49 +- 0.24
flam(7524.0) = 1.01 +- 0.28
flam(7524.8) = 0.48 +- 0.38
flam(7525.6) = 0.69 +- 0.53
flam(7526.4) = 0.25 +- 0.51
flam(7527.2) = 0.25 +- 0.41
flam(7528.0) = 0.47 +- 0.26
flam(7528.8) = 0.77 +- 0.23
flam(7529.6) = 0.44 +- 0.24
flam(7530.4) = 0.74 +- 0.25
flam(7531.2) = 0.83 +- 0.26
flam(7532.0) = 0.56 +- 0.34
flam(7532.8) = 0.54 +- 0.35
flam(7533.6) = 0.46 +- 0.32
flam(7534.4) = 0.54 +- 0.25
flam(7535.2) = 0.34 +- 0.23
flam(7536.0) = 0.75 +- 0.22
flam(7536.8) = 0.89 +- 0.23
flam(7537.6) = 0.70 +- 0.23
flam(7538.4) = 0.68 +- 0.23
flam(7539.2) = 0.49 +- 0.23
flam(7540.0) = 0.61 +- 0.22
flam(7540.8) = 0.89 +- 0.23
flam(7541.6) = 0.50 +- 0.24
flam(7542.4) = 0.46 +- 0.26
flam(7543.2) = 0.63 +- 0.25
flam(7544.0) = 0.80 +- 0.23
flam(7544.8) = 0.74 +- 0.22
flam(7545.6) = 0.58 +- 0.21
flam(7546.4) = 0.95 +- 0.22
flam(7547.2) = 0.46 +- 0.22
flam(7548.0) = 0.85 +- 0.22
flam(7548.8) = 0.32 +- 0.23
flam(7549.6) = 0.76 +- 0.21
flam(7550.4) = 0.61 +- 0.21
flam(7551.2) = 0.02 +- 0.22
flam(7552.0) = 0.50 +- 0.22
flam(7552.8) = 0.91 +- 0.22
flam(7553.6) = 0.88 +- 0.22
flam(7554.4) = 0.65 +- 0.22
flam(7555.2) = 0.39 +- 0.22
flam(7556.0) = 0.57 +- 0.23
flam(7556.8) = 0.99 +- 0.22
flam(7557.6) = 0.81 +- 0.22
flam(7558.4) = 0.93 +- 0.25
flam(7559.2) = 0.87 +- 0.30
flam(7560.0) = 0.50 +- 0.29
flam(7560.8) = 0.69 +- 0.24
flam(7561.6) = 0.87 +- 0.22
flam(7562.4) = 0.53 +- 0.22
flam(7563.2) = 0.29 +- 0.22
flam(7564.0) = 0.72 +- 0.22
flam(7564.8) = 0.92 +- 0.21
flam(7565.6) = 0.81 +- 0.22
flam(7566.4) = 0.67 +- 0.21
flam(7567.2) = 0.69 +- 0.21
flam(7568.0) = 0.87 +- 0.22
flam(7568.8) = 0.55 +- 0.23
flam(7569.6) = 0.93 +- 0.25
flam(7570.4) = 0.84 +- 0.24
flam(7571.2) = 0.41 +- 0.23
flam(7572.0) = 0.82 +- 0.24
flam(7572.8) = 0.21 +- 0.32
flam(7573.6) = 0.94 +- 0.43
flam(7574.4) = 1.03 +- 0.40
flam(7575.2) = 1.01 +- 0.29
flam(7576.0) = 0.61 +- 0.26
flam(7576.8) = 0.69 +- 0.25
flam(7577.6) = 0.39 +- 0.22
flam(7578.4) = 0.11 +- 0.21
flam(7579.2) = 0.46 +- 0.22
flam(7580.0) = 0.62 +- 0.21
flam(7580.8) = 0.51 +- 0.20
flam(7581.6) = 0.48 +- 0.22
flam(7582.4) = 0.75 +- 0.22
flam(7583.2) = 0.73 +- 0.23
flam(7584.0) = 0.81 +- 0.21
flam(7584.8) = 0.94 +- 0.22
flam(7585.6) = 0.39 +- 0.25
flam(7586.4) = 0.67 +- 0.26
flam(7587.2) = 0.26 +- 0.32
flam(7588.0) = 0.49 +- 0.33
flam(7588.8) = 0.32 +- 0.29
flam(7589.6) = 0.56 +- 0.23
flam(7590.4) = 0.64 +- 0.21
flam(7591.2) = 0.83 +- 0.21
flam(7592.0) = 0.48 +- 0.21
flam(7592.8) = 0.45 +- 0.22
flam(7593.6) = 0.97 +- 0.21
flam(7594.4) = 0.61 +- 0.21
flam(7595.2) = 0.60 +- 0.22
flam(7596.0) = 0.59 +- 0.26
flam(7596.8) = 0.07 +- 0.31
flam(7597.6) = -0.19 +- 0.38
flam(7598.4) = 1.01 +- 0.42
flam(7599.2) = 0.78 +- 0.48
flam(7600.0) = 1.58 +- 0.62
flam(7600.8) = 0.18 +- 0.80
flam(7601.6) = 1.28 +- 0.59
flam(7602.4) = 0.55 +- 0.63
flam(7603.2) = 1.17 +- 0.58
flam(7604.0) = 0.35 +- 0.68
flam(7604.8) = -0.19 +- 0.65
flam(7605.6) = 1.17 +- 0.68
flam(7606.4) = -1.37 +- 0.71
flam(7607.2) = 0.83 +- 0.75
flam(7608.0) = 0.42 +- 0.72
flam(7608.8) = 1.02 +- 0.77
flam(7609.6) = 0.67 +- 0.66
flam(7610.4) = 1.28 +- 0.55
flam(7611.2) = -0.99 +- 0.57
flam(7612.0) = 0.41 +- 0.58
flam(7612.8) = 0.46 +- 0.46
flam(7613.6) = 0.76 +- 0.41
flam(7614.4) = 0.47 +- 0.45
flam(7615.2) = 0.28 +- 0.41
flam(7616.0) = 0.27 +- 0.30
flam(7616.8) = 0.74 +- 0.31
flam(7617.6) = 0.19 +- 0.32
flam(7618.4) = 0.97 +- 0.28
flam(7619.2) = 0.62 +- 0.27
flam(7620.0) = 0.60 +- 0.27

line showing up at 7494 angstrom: [S II] 6716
